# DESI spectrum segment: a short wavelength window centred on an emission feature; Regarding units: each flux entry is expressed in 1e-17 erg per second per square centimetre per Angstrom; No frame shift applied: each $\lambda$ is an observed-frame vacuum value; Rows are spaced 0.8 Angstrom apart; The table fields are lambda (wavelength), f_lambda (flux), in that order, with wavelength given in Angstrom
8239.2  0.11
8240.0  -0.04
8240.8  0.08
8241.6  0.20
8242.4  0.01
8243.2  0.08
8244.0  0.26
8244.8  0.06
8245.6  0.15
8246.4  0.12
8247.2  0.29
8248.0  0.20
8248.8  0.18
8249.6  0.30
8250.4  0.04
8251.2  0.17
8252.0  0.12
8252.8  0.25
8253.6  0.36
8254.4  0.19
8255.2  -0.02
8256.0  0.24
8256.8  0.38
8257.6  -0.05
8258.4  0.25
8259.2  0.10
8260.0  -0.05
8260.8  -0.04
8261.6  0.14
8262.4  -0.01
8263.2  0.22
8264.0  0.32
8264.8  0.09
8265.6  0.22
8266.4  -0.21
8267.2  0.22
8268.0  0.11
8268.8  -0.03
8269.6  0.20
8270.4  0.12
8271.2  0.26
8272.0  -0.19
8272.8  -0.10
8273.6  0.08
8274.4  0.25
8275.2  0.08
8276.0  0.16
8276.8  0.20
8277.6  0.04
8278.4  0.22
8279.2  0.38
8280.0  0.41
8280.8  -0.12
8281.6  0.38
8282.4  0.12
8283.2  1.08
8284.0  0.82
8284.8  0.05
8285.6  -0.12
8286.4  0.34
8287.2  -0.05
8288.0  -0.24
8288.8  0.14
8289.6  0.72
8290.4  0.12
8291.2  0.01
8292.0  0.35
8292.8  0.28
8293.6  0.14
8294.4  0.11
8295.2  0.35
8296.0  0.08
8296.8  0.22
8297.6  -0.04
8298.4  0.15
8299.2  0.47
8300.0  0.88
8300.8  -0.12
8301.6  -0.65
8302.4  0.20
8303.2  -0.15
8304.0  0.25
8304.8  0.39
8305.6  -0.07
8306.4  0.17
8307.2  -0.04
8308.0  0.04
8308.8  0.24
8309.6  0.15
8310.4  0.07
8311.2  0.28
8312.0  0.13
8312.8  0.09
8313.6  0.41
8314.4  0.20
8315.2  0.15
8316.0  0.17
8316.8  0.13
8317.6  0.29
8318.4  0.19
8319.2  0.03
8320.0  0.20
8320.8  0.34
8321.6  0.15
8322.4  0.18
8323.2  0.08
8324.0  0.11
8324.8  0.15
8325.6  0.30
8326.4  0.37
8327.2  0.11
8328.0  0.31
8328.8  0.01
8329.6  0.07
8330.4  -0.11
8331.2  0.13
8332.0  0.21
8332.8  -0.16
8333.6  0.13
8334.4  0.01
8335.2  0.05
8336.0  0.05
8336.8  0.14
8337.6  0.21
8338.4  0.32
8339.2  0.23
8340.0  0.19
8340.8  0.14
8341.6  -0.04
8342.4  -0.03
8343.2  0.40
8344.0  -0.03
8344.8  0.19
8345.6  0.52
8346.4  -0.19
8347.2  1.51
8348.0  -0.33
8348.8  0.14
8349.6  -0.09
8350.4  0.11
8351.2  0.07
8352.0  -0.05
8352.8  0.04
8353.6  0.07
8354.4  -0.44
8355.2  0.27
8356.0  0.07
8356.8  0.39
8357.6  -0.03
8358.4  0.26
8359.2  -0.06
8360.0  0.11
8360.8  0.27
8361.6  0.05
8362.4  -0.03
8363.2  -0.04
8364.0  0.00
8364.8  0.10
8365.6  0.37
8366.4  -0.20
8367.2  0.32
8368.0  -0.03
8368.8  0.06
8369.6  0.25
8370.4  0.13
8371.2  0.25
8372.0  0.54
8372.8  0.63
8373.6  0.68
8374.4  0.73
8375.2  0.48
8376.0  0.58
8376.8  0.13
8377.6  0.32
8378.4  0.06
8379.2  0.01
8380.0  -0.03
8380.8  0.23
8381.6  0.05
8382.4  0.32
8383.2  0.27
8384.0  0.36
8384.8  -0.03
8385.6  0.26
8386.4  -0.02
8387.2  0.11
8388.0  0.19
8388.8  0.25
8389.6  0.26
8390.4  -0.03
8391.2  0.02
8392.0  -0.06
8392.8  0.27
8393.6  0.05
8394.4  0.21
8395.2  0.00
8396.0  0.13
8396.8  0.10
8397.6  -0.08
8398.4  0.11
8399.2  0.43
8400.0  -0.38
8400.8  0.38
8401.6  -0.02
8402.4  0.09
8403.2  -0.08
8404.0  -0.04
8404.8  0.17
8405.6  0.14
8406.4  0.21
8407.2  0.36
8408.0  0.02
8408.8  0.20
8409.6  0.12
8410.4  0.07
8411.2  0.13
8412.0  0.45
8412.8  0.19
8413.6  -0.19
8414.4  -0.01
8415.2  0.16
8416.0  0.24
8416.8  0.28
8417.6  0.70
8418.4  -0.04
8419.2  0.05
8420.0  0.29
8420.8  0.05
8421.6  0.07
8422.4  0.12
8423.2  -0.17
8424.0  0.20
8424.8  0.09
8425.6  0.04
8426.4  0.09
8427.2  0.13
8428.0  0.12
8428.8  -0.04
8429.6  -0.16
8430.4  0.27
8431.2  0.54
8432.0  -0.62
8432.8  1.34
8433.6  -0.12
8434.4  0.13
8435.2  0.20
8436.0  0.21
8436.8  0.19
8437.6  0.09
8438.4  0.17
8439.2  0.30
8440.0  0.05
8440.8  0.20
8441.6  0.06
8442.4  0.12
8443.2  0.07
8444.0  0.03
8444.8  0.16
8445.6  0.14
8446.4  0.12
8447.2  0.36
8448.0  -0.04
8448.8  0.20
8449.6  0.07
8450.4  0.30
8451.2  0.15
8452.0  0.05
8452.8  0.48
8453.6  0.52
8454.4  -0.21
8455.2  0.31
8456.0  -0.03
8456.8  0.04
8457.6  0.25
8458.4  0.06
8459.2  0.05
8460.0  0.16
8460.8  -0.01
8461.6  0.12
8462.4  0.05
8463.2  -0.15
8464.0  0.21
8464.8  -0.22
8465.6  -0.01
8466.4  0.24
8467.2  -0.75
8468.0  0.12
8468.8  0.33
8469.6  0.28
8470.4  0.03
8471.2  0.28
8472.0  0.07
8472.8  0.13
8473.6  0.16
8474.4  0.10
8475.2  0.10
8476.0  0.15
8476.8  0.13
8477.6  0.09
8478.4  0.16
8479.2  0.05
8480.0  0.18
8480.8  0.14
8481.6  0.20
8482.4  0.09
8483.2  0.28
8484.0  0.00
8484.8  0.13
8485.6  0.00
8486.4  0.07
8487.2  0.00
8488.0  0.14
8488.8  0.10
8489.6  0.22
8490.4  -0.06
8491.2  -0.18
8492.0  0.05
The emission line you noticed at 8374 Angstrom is H-gamma 4340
